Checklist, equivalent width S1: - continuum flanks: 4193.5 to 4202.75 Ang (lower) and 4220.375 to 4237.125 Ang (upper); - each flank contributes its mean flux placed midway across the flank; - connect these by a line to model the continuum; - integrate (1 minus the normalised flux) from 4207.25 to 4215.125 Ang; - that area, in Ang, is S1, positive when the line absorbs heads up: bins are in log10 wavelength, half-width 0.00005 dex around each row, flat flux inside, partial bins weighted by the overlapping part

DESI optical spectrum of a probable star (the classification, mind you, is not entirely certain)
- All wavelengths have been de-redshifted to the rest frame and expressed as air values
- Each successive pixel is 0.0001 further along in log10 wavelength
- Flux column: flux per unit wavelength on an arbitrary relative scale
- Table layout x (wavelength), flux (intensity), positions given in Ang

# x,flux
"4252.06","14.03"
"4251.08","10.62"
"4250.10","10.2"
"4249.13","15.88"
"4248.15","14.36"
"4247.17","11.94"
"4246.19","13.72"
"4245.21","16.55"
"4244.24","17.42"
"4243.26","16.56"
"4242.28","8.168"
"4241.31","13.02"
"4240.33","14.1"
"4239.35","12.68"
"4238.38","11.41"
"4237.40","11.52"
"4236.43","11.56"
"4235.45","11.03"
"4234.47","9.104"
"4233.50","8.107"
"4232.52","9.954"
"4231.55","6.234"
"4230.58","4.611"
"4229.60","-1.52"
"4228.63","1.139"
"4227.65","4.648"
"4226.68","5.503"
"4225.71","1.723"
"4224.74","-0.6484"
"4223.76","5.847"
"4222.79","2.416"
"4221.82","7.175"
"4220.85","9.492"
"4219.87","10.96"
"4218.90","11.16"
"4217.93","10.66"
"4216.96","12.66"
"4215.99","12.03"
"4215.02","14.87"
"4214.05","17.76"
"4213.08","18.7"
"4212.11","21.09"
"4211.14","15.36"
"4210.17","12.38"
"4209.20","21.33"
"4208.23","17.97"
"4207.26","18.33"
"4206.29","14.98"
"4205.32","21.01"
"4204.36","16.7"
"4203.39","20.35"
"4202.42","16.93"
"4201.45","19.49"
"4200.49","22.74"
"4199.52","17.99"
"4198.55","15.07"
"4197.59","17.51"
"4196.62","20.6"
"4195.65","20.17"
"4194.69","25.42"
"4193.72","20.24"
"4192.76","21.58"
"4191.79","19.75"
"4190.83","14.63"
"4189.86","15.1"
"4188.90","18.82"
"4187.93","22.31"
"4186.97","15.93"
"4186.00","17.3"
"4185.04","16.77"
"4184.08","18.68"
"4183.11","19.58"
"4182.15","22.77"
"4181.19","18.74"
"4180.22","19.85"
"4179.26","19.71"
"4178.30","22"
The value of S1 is -2.29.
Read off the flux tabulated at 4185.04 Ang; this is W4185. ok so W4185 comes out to 16.77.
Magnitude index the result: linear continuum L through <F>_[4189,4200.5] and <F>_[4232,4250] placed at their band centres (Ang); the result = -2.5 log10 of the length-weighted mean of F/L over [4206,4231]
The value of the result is 0.49 mag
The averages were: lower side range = 19.1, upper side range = 12.6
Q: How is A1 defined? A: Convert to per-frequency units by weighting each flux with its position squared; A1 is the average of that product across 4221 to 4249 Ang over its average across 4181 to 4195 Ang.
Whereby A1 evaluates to 0.48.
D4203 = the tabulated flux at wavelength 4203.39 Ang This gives 20.35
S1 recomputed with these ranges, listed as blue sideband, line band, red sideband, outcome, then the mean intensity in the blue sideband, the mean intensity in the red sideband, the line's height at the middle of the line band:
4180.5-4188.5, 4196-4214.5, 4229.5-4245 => -3.0 Ang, 19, 10.7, 15.7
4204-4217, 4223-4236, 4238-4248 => 8.6 Ang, 16.9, 13.6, 15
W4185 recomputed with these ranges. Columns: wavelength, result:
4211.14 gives 15.36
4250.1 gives 10.2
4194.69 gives 25.42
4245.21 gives 16.55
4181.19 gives 18.74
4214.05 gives 17.76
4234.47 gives 9.104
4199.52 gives 17.99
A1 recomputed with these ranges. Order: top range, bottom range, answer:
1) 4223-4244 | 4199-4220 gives 0.48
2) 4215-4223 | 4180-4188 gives 0.55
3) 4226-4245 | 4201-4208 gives 0.52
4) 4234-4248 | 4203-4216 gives 0.74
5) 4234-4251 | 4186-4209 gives 0.70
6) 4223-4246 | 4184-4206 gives 0.47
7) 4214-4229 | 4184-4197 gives 0.41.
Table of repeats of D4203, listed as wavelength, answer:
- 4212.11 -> 21.09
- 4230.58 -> 4.611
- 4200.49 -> 22.74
